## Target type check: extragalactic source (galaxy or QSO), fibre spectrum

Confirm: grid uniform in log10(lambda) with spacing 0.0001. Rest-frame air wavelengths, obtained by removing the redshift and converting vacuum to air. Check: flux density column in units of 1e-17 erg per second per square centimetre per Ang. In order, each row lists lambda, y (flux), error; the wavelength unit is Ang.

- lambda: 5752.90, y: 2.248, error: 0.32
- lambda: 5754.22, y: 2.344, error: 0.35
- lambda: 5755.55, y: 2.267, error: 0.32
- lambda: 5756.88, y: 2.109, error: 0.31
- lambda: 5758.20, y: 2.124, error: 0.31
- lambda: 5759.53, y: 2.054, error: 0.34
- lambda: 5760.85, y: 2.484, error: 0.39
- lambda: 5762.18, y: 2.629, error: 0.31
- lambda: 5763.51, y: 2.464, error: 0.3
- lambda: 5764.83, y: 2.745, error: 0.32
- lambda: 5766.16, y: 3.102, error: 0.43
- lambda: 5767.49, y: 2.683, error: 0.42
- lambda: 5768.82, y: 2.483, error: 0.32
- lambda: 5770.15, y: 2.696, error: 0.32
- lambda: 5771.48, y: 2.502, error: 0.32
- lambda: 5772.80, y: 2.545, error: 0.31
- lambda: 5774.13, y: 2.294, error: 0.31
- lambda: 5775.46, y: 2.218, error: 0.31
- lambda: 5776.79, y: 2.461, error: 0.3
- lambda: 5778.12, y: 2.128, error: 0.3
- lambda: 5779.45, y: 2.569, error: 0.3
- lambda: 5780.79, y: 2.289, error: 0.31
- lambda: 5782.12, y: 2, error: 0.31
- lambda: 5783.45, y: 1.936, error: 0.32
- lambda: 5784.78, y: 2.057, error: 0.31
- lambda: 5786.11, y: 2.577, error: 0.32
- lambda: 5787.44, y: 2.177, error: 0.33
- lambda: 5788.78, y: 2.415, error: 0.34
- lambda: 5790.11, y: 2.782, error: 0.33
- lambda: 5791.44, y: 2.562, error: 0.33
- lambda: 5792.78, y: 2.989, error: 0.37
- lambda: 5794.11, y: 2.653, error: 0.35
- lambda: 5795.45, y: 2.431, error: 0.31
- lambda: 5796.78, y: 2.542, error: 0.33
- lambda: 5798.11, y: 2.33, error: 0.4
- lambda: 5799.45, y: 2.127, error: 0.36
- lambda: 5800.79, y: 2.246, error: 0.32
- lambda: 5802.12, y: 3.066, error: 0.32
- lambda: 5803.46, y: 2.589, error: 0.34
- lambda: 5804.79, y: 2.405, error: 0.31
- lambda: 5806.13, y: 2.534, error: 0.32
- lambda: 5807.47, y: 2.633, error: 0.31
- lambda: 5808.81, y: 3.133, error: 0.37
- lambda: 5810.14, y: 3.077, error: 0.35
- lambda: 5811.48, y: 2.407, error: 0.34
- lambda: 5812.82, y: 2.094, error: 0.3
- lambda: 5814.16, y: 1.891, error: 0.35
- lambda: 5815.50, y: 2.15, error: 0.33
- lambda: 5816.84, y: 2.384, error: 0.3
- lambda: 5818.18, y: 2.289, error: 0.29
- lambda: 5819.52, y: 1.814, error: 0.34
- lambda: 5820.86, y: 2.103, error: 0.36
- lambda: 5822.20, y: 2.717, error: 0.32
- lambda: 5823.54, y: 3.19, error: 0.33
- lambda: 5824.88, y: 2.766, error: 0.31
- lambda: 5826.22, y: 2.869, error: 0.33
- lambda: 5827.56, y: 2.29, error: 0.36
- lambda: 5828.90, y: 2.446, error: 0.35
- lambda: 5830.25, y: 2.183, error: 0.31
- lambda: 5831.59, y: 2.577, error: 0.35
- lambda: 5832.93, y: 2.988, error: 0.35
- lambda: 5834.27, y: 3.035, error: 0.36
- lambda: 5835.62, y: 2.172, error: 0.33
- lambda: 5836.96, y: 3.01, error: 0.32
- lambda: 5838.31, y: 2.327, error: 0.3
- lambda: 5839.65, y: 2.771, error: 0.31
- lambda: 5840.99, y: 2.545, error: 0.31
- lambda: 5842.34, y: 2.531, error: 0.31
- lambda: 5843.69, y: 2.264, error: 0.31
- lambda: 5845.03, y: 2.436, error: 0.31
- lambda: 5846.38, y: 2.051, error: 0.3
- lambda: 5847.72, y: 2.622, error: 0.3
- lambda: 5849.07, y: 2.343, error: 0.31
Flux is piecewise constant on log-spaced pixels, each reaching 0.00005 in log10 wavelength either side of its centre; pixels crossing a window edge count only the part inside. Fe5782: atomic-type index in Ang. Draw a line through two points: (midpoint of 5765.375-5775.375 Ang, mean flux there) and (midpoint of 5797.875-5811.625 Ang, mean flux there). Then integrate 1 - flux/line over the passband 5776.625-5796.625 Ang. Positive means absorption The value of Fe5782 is 1.52 Ang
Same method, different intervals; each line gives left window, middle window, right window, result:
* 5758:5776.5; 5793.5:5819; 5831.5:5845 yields 1.0 Ang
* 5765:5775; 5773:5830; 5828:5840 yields 3.6 Ang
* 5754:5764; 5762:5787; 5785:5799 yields -0.3 Ang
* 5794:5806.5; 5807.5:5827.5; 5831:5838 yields 0.9 Ang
